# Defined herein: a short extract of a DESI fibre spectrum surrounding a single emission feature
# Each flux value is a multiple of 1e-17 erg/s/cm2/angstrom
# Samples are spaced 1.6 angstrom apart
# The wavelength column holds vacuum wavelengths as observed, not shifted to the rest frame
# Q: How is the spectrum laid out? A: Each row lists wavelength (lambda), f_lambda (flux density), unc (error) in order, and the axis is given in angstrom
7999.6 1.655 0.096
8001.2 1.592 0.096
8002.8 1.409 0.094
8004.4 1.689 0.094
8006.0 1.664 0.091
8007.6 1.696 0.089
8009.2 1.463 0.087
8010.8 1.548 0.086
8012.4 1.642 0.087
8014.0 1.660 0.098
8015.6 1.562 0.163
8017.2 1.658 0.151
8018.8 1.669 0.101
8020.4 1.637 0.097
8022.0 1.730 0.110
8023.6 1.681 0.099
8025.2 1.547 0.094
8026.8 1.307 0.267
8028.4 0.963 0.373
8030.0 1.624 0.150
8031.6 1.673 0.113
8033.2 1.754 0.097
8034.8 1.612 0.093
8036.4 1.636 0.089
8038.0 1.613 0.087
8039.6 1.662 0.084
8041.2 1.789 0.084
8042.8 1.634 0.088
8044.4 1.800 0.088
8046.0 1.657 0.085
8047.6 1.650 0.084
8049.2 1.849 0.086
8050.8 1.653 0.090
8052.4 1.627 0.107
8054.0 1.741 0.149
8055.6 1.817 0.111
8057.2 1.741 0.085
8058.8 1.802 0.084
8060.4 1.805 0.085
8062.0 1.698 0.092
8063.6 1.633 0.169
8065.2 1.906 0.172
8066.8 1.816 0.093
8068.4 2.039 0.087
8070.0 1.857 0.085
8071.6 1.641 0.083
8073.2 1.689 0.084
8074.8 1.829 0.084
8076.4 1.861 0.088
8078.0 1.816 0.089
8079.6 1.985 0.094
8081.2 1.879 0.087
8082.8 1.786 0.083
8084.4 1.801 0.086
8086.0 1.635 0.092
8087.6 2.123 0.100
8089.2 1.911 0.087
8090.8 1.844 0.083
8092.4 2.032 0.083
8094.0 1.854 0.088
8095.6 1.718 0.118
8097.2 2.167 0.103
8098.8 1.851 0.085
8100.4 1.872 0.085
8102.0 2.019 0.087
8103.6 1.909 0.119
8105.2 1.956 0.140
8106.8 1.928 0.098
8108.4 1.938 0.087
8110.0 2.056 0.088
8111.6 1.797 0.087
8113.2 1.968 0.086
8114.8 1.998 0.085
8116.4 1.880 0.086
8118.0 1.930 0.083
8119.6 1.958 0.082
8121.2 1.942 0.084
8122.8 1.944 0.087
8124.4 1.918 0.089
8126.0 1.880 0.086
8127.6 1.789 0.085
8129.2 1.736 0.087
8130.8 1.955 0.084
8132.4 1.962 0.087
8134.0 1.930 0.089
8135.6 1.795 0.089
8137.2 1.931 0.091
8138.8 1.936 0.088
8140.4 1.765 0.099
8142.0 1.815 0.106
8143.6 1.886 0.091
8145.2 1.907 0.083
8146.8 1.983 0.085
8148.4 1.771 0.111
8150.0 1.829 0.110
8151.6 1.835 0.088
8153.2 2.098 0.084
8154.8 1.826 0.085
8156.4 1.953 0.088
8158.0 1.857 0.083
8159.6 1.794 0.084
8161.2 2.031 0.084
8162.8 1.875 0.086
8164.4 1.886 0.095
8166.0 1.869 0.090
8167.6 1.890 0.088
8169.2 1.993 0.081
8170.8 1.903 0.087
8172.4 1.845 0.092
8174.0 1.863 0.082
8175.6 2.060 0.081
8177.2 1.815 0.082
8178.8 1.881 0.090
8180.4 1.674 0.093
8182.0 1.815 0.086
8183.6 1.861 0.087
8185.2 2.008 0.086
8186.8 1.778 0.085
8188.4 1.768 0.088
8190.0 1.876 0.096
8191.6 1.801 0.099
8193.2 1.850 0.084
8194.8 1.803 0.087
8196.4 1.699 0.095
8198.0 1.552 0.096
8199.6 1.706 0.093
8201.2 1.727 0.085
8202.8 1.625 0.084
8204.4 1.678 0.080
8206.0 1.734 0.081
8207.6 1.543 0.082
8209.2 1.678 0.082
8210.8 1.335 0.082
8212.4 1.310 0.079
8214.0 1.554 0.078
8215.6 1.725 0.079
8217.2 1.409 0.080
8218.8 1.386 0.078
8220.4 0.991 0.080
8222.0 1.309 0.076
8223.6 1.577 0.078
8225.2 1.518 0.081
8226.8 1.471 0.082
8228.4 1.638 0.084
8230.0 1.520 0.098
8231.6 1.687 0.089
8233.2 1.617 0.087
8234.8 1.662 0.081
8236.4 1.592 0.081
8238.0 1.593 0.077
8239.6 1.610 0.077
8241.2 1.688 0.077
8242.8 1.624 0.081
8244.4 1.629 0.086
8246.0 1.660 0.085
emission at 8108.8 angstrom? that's C III] 1909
